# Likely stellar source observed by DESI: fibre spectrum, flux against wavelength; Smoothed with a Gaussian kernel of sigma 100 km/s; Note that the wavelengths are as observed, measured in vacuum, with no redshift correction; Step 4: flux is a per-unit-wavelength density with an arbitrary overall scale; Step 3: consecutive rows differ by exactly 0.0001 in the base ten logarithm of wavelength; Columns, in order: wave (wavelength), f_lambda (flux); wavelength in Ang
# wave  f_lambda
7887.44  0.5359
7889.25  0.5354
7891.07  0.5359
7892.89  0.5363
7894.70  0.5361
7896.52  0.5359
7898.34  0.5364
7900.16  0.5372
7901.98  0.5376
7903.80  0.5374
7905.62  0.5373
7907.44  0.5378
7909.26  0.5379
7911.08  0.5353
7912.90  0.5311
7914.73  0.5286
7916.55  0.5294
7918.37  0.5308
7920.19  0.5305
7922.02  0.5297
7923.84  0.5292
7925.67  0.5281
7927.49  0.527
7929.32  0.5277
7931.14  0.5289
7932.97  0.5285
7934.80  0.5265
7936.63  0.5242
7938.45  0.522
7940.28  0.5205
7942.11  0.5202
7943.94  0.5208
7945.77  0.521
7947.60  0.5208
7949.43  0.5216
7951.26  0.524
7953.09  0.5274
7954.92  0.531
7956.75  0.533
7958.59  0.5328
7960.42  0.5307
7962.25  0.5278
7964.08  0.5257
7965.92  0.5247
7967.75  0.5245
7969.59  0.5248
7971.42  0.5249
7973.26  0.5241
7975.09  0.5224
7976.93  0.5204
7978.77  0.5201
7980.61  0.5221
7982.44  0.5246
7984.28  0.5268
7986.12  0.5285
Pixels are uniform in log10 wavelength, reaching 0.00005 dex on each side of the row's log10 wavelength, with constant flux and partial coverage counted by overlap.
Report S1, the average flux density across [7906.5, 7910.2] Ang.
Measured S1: 0.538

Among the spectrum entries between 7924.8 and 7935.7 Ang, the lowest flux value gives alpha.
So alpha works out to 0.5265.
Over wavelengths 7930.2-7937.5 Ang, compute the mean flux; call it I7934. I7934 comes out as 0.527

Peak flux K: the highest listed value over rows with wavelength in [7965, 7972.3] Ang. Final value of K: 0.5249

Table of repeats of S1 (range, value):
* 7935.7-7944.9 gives 0.522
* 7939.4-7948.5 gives 0.52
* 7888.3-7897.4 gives 0.536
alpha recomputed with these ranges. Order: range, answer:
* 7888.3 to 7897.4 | 0.5354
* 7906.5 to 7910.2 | 0.5378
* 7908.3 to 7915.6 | 0.5286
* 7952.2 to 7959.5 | 0.5274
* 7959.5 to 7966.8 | 0.5247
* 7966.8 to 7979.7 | 0.5201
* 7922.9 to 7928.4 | 0.527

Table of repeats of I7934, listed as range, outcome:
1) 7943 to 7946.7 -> 0.521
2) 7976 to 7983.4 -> 0.522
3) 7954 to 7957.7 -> 0.531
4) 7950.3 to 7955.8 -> 0.528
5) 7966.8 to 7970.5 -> 0.525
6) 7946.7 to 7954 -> 0.524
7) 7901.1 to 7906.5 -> 0.537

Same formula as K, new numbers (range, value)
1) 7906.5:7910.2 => 0.5379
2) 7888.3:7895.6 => 0.5363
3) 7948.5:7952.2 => 0.524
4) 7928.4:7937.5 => 0.5289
